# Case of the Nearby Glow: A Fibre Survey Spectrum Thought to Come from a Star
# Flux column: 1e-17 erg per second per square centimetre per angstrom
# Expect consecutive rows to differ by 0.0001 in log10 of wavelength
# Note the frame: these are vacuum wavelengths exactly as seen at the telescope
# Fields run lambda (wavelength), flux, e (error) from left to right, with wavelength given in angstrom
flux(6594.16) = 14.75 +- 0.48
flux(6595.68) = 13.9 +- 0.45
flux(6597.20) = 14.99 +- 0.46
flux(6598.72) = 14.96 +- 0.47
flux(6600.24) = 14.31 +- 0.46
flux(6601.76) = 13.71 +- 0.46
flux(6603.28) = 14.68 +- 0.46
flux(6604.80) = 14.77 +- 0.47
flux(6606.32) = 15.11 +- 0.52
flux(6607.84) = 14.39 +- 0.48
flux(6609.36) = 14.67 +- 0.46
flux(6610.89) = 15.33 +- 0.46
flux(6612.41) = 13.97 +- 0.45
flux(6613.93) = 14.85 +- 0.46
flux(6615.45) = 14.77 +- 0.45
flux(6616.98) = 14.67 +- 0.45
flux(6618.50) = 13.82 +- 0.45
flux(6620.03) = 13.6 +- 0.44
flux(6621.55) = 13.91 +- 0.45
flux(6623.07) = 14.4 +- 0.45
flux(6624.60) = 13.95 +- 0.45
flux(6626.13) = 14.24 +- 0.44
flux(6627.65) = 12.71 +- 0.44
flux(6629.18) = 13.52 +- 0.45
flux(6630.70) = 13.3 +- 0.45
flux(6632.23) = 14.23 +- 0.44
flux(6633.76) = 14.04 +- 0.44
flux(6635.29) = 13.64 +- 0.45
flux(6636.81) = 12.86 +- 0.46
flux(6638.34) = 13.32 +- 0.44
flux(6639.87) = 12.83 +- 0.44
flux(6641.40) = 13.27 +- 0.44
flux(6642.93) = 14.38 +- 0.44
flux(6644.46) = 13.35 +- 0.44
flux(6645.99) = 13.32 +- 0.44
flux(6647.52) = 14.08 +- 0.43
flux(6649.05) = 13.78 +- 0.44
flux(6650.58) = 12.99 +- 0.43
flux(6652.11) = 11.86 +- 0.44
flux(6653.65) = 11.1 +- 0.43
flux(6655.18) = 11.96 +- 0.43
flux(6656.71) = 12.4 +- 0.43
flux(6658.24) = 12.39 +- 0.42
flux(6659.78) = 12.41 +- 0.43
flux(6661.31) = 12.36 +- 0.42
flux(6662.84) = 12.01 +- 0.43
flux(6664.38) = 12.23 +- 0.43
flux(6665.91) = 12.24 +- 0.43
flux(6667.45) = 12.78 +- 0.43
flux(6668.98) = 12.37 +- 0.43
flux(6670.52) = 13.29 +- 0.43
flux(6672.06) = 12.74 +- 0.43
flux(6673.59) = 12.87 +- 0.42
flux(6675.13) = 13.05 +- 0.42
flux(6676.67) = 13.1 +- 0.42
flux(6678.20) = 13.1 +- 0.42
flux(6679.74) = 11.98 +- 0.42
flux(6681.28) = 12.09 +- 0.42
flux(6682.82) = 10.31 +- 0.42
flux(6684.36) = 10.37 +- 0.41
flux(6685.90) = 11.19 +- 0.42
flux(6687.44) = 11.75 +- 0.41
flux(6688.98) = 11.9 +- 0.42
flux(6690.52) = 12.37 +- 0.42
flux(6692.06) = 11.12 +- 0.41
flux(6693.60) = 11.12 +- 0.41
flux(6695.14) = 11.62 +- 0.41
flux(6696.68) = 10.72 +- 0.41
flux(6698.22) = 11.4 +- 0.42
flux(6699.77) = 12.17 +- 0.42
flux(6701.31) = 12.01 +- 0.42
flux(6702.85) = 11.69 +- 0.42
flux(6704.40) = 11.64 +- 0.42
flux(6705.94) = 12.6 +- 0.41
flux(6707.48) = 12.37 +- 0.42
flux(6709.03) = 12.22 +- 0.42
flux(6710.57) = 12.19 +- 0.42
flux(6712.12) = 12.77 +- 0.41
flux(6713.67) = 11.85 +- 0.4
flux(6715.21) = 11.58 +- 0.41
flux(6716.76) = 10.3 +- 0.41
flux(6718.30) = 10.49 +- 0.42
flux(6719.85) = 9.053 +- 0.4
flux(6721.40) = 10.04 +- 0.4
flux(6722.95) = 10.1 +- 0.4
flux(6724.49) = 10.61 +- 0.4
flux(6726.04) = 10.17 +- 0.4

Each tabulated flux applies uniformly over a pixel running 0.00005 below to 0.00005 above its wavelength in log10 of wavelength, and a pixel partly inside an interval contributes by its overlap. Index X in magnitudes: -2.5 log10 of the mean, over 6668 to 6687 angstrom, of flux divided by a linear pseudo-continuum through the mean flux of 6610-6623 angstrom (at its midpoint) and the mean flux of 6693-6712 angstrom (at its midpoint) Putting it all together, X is 0.03 mag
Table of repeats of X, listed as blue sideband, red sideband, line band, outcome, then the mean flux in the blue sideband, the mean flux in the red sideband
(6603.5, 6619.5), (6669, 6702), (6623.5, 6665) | 0.03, 14.6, 11.9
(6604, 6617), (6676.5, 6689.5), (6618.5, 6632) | 0.03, 14.7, 11.7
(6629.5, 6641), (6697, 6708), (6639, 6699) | 0.03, 13.5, 11.9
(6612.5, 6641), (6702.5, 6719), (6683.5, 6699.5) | 0.08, 13.8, 11.8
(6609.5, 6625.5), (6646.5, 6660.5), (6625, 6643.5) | 0.00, 14.3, 12.6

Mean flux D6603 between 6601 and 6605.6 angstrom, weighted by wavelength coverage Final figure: 14.4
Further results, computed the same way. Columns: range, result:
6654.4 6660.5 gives 12.3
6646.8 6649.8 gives 13.9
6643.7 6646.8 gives 13.3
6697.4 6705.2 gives 11.8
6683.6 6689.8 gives 11.3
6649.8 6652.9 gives 12.4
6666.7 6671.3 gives 12.8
